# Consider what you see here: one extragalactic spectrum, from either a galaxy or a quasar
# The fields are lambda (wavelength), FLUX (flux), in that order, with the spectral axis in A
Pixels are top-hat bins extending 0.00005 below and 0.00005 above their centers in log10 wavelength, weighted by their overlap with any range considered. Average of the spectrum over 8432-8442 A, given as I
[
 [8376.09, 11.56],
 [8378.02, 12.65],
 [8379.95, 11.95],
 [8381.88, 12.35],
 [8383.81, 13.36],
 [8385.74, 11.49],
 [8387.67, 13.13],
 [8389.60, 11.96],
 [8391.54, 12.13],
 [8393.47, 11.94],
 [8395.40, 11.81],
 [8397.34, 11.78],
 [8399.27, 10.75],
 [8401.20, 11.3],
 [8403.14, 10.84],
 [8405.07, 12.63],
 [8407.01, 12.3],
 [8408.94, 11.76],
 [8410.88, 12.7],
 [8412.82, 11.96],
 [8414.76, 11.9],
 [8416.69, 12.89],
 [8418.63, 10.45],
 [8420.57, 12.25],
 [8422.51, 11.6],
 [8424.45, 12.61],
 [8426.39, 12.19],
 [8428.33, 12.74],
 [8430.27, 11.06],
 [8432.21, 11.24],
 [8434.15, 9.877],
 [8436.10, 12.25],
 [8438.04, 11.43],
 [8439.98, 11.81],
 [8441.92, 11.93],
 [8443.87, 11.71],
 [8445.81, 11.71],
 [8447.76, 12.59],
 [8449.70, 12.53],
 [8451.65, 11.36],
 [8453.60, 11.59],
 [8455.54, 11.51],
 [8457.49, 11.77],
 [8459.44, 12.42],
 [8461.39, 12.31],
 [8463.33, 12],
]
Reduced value 11.4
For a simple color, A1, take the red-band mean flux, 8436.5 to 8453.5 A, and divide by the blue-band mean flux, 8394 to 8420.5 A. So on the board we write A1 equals 1.01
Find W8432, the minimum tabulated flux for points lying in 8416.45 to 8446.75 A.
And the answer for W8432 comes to 9.877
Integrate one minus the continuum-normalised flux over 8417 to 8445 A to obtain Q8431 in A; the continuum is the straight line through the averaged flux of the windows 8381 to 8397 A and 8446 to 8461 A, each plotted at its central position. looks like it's 0.88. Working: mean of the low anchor 12.2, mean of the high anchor 12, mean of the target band 11.7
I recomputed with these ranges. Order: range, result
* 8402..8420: 11.9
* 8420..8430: 12.2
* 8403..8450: 11.9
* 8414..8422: 11.9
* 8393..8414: 11.8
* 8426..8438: 11.5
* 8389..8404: 11.6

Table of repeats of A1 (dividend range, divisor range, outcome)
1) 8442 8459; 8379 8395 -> 0.97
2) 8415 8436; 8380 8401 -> 0.97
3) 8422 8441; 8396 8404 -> 1.04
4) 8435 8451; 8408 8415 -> 0.99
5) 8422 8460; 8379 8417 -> 0.98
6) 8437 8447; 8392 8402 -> 1.02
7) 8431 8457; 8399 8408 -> 1.00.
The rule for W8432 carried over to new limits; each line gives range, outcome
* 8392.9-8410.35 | 10.75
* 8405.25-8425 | 10.45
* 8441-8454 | 11.36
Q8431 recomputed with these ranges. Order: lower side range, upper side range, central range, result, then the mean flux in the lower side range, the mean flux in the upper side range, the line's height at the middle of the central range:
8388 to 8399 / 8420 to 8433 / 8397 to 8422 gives 0.3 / 11.9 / 12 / 11.9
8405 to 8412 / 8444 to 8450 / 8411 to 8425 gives 0.3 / 12.3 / 12.2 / 12.3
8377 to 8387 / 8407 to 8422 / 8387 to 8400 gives 0.3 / 12.4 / 12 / 12.2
